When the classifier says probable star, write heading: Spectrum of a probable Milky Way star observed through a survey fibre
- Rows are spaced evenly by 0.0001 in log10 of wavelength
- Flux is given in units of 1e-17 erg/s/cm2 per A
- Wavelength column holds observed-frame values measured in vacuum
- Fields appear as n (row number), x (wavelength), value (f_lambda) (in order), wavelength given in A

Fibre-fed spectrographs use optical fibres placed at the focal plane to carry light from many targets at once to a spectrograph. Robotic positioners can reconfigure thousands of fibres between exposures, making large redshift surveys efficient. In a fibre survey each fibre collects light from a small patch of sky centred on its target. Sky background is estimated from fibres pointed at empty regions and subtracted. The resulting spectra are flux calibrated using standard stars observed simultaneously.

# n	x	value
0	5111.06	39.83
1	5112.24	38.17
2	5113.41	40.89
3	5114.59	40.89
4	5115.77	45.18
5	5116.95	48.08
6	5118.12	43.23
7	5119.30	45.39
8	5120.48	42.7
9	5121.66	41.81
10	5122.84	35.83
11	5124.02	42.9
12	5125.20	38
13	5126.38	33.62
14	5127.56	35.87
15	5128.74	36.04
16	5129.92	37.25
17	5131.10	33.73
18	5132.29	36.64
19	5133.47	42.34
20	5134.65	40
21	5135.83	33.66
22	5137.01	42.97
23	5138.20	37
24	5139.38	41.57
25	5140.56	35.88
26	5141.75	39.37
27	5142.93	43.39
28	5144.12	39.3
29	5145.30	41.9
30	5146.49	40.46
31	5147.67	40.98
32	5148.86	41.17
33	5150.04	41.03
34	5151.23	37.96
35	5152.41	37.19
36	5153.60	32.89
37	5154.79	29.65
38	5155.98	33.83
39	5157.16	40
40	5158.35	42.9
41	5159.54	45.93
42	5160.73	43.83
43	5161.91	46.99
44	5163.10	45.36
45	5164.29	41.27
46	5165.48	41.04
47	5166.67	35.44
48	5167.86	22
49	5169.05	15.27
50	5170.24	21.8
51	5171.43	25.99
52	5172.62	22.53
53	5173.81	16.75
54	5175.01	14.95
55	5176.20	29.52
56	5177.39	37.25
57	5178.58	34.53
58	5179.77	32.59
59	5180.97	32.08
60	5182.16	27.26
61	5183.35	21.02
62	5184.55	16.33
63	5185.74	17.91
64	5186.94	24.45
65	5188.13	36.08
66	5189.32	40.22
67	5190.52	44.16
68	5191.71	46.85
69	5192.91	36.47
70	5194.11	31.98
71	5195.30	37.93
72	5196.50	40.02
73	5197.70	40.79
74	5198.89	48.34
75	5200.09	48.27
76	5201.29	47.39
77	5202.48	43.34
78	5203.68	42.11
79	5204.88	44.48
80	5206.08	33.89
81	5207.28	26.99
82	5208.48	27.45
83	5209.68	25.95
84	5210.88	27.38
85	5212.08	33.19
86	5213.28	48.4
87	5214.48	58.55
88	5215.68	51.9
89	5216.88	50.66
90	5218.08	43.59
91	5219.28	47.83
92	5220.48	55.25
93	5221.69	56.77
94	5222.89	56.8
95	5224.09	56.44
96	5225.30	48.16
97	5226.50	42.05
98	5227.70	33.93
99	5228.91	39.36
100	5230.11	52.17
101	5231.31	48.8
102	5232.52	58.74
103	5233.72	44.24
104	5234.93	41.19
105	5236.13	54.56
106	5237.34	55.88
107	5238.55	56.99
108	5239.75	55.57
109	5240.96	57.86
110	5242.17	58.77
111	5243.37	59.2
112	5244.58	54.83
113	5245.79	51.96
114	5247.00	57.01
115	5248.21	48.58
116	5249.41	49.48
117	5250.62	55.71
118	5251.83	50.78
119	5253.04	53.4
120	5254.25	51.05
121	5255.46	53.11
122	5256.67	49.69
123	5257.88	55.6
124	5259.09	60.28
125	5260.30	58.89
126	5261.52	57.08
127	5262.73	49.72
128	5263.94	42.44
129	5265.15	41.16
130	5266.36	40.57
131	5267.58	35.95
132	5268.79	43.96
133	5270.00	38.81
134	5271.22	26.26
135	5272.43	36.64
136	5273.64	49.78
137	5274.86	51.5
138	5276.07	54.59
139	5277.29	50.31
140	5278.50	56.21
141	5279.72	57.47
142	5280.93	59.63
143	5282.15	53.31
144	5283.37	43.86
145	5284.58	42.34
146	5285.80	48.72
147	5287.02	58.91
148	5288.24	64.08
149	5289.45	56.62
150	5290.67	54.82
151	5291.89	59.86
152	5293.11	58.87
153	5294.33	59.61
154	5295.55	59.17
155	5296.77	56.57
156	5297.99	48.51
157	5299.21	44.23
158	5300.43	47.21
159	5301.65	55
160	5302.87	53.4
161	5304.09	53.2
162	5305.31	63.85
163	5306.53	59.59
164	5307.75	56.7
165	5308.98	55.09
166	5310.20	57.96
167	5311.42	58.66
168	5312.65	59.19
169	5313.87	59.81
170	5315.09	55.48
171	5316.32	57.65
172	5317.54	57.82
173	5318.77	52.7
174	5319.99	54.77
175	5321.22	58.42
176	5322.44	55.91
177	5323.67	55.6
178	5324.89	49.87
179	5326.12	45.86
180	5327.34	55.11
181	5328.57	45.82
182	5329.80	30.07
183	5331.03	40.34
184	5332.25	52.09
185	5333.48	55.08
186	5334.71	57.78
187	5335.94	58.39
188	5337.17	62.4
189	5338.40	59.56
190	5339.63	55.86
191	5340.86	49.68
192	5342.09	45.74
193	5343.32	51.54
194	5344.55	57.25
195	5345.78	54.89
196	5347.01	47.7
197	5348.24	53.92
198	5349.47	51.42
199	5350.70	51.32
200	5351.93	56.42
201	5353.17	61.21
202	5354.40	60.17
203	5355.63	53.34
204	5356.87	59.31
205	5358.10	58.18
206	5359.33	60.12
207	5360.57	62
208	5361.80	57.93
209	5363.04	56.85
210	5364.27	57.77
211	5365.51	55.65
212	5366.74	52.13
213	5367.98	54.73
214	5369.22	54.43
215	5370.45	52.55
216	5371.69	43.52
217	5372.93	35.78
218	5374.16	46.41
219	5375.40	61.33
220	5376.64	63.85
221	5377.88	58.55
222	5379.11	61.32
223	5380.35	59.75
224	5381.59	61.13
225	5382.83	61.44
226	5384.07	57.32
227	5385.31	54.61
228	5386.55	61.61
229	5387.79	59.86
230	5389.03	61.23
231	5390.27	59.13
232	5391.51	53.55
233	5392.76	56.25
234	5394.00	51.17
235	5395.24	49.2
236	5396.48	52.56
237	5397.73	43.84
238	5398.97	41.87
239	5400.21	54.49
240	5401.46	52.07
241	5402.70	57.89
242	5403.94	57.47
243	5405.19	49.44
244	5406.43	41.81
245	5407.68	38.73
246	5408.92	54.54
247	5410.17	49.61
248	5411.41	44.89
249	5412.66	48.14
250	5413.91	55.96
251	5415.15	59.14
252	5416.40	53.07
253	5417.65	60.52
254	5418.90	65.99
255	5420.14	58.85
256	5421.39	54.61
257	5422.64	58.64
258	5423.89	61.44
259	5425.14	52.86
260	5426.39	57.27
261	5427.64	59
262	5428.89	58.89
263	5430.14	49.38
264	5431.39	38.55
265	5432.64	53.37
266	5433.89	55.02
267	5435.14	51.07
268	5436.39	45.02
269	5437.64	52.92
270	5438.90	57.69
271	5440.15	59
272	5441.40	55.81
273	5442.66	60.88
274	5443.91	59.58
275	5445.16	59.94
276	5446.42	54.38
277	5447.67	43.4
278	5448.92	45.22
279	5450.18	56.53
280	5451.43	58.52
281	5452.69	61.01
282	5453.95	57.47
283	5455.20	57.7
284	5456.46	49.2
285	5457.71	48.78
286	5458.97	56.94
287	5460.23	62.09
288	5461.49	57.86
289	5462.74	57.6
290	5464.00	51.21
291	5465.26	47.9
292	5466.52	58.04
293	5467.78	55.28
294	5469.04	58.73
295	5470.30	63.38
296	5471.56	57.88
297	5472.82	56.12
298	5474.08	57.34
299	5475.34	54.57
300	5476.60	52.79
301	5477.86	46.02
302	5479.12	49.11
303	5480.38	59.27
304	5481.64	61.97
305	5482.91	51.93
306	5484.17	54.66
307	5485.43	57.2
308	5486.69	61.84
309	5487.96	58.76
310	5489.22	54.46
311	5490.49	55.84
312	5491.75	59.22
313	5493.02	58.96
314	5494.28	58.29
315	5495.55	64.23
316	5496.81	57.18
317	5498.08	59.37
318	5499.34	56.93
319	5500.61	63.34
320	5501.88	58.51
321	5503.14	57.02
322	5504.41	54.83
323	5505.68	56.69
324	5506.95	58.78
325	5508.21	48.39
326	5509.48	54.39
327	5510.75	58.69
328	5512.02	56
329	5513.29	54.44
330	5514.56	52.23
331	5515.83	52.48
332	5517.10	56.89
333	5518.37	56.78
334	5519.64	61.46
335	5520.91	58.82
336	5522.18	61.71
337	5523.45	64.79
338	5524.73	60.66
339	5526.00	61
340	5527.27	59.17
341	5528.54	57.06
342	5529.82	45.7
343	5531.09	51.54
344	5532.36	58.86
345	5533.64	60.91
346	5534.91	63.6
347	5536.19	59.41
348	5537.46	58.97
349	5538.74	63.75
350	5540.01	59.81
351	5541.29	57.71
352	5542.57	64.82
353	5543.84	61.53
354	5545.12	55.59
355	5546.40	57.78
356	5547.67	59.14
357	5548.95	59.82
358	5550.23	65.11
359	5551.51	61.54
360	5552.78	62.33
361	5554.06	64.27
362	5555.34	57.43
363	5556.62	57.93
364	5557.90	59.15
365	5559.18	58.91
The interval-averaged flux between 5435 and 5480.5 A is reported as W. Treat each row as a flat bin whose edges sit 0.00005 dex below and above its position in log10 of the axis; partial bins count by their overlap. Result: 55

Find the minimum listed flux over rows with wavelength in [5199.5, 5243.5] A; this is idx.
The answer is 25.95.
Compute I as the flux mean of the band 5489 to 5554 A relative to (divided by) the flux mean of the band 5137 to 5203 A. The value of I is 1.65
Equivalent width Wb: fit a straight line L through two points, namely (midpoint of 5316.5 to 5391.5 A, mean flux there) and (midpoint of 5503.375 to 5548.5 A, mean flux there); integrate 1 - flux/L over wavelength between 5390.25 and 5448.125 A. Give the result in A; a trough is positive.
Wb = 2.7 A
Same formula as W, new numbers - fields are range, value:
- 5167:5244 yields 39.9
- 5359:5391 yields 56.5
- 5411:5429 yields 56.7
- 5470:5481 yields 54.9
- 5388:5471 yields 54.2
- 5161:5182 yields 30.5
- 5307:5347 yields 53.8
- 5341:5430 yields 54.7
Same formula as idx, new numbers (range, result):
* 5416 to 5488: 38.55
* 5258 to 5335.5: 26.26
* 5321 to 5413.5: 30.07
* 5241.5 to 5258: 48.58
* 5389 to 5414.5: 38.73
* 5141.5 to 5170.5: 15.27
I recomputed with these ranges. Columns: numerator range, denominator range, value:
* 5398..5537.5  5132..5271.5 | 1.33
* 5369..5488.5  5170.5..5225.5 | 1.46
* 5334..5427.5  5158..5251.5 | 1.33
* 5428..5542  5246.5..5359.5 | 1.07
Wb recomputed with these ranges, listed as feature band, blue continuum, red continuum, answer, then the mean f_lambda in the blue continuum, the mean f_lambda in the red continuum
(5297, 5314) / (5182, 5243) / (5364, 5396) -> -1.7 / 43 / 55.5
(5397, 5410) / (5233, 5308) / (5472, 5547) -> 1.4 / 52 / 57.5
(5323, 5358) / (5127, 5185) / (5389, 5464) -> -3.7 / 34.8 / 53.9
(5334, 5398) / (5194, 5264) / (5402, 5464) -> -3.9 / 48.2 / 54.3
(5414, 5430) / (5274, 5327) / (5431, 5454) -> -1.1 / 54.9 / 54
